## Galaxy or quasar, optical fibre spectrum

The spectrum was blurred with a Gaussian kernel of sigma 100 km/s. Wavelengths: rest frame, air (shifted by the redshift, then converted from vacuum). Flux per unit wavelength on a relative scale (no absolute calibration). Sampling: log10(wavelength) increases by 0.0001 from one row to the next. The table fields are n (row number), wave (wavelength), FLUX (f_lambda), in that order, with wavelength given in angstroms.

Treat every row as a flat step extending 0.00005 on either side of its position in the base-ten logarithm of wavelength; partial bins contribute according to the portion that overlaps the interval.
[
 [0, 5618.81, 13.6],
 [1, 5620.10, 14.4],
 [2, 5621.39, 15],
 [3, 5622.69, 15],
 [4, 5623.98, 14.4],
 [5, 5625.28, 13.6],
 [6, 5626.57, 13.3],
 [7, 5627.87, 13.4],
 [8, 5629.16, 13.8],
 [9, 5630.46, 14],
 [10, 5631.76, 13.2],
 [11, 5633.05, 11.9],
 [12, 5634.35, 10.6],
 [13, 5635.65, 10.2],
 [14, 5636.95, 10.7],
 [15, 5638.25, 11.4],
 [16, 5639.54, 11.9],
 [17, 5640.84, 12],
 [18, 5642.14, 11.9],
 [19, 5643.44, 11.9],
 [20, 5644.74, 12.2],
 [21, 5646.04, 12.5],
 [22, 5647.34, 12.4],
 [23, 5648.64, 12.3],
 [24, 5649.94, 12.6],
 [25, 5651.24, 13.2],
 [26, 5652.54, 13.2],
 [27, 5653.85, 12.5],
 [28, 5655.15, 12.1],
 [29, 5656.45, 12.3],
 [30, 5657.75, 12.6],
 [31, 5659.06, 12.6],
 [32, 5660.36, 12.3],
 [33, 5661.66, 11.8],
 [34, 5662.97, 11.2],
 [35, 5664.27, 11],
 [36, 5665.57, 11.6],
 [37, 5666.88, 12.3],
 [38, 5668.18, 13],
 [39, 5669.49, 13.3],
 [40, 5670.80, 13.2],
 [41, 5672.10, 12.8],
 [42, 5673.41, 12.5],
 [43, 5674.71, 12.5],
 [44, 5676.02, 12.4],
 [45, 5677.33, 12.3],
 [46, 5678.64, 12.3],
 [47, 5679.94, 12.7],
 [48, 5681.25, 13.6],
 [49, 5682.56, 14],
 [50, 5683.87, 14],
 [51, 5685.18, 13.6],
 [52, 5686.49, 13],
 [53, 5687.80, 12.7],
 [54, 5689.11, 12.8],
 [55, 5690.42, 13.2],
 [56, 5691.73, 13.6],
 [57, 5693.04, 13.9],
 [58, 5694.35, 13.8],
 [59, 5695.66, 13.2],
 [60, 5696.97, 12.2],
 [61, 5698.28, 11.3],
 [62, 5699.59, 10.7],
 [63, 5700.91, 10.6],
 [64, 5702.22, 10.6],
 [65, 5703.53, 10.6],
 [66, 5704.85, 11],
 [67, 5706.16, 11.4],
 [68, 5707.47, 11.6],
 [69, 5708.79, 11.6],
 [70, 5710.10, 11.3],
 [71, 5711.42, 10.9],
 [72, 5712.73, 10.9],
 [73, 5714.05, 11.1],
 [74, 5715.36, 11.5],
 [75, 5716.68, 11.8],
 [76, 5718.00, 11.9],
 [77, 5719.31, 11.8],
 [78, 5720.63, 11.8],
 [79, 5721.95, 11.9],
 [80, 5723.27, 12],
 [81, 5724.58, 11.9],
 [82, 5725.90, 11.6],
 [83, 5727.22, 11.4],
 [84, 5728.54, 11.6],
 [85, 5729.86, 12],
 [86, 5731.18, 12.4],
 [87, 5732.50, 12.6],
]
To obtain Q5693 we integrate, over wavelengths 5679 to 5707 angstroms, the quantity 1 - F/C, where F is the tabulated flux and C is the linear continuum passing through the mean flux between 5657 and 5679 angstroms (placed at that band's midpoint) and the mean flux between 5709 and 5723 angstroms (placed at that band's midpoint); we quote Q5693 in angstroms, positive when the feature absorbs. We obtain -1.4 angstroms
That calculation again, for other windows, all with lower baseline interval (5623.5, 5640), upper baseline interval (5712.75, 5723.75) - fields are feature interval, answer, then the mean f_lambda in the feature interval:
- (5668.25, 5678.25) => -0.5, 12.7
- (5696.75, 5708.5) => 0.7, 11.1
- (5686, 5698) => -1.2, 13.1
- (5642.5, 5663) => -0.2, 12.4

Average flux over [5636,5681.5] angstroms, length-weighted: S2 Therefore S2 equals 12.3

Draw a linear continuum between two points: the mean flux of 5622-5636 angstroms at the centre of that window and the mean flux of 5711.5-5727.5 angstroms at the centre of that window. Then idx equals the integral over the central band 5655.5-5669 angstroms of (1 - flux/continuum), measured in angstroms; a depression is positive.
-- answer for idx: 0.5 angstroms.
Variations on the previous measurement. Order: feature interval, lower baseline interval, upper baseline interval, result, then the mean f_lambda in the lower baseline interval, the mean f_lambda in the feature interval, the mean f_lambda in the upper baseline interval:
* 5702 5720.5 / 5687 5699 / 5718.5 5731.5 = 1.5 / 13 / 11.3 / 11.8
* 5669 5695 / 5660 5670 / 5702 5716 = -3.1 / 12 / 13.1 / 11.2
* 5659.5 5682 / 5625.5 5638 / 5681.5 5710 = -0.1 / 12.4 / 12.4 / 12.3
